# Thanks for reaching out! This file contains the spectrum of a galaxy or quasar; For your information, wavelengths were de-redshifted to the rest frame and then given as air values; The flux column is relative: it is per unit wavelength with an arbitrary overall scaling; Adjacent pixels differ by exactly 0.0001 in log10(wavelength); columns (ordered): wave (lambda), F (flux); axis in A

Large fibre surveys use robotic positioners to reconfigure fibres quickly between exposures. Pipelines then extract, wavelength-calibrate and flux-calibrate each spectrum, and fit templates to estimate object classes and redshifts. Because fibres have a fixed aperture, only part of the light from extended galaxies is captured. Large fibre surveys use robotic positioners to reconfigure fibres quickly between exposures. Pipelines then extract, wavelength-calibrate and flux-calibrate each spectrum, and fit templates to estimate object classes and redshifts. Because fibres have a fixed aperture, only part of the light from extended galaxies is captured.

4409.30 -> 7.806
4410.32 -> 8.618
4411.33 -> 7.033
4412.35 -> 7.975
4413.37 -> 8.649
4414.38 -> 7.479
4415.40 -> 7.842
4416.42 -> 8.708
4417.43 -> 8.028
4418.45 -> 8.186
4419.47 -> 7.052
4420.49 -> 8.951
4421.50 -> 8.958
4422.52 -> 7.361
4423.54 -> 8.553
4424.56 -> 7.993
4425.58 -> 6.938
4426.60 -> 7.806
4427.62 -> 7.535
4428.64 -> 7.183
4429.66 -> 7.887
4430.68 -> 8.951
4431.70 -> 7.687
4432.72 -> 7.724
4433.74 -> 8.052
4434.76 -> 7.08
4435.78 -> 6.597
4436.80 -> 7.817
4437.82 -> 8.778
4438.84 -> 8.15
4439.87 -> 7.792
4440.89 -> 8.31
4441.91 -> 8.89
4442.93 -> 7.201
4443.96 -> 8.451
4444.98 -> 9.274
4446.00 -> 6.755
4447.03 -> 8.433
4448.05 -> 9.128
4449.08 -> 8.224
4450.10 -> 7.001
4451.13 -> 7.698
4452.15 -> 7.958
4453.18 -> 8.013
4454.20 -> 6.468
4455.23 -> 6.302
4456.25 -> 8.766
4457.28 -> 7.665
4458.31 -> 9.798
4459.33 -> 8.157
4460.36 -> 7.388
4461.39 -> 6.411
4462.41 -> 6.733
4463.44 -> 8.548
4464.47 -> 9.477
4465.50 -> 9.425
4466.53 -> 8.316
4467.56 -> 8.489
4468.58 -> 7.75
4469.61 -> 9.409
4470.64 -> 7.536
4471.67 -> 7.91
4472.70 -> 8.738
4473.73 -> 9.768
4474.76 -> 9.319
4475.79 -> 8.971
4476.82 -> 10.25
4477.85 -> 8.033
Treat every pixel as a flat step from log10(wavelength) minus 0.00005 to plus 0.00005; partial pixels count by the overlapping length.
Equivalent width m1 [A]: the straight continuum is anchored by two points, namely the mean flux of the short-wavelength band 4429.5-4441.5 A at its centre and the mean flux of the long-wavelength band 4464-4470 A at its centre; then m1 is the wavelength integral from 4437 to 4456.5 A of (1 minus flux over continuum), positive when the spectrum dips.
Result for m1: 0.6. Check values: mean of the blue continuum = 7.92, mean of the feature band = 7.97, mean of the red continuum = 8.8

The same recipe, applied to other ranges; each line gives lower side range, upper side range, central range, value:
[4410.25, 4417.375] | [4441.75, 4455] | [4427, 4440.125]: 0.26 A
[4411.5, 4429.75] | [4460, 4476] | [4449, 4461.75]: 0.91 A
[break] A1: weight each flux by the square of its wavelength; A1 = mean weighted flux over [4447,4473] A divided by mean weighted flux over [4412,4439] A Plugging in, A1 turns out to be 1.03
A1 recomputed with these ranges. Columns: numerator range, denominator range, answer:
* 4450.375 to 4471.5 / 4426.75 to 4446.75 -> 1.02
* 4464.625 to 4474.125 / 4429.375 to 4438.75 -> 1.11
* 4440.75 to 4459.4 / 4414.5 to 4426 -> 1.01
